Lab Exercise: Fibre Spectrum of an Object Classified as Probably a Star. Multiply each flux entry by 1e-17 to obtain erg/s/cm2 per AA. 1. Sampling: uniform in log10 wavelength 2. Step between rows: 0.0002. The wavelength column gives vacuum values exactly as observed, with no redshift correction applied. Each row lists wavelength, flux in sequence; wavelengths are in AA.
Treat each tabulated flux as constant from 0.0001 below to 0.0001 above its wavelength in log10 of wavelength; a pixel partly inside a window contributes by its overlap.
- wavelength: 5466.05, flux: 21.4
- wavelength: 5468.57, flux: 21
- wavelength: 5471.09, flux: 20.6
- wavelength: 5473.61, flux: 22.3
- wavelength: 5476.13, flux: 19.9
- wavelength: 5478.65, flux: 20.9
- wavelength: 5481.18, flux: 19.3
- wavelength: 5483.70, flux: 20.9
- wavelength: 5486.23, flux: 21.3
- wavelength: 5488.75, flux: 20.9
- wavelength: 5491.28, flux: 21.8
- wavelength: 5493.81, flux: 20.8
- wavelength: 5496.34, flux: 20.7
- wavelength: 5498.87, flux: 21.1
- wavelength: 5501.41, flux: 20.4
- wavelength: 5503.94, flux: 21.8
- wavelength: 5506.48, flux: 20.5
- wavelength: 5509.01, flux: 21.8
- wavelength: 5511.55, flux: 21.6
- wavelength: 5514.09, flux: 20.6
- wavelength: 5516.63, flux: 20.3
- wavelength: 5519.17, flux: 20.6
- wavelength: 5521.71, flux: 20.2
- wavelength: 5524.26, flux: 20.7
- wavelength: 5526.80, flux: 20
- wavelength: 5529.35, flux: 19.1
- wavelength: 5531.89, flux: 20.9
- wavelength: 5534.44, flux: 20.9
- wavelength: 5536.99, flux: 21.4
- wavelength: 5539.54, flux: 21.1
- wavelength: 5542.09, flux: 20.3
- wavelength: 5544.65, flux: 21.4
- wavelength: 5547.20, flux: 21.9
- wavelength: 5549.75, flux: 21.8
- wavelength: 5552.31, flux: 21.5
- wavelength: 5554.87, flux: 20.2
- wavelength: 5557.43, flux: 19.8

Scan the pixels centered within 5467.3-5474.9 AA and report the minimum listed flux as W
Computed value 20.6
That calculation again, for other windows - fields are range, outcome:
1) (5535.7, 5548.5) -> 20.3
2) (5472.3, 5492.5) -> 19.3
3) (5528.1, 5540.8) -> 19.1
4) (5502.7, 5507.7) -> 20.5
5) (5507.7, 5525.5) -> 20.2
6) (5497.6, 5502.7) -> 20.4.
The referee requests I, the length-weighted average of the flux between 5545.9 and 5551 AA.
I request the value 21.9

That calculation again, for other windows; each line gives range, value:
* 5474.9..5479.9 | 20.4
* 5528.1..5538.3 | 20.6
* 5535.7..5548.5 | 21.2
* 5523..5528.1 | 20.3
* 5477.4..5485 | 20.4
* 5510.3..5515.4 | 21.1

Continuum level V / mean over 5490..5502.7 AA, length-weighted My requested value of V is 21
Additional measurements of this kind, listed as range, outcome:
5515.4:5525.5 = 20.4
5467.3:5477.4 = 21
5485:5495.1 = 21.2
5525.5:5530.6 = 19.6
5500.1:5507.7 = 20.9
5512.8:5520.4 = 20.5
